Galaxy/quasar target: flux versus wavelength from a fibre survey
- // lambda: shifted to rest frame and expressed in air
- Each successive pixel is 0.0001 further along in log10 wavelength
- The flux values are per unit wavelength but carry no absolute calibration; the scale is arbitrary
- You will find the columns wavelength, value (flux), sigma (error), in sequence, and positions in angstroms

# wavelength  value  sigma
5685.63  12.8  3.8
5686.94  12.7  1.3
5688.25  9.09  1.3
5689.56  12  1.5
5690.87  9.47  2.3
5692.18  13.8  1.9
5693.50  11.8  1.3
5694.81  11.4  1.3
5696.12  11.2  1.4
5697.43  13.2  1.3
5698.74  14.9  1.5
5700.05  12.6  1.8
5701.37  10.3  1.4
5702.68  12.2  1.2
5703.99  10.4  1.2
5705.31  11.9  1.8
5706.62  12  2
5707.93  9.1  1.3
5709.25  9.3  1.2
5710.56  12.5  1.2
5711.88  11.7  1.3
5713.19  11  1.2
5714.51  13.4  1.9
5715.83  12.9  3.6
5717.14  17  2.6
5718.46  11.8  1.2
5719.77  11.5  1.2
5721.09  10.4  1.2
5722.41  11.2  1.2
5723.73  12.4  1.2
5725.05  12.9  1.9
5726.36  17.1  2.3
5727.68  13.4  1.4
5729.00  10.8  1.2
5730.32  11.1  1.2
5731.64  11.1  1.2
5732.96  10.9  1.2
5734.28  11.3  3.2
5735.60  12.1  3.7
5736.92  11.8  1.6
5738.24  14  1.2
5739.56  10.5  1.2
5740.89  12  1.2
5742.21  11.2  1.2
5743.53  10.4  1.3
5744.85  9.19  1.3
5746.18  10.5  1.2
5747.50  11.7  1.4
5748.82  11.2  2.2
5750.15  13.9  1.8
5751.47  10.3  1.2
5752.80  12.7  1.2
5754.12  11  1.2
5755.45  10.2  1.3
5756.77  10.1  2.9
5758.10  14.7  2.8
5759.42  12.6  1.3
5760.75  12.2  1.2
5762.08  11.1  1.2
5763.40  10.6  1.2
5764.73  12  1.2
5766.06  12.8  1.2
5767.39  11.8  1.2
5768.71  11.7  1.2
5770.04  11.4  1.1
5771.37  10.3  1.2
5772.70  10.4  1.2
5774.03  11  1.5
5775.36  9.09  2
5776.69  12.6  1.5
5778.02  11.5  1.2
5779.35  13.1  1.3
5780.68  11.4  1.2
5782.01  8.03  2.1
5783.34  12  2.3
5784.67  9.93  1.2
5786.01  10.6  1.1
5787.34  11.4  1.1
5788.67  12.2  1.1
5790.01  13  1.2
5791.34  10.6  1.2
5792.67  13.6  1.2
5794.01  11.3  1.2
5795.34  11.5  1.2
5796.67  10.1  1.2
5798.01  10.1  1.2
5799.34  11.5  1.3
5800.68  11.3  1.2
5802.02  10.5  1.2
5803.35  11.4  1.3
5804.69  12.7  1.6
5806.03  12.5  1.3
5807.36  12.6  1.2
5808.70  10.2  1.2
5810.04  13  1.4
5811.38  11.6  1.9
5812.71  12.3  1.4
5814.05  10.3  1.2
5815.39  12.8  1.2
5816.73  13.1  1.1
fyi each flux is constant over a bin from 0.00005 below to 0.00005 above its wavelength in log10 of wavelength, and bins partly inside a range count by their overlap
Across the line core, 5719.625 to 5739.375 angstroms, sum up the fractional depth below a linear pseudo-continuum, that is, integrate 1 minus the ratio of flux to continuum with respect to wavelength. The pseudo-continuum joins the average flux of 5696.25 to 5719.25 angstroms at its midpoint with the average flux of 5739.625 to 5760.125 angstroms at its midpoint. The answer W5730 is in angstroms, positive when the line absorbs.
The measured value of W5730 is -0.6 angstroms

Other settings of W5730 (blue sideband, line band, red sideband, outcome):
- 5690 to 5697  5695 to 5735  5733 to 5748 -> -2.0 angstroms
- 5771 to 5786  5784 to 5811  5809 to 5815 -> -0.3 angstroms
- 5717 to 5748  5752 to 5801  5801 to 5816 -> 1.8 angstroms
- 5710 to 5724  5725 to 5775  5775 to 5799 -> 0.8 angstroms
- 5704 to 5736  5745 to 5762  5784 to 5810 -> 0.2 angstroms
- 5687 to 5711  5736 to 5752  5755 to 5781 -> 0.2 angstroms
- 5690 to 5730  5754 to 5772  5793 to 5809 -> 0.1 angstroms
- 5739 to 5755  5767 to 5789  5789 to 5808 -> 0.8 angstroms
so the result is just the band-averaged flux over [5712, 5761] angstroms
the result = 12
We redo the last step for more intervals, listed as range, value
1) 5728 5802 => 11.4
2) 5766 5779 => 11.2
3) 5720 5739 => 12.2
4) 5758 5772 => 11.8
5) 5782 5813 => 11.5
